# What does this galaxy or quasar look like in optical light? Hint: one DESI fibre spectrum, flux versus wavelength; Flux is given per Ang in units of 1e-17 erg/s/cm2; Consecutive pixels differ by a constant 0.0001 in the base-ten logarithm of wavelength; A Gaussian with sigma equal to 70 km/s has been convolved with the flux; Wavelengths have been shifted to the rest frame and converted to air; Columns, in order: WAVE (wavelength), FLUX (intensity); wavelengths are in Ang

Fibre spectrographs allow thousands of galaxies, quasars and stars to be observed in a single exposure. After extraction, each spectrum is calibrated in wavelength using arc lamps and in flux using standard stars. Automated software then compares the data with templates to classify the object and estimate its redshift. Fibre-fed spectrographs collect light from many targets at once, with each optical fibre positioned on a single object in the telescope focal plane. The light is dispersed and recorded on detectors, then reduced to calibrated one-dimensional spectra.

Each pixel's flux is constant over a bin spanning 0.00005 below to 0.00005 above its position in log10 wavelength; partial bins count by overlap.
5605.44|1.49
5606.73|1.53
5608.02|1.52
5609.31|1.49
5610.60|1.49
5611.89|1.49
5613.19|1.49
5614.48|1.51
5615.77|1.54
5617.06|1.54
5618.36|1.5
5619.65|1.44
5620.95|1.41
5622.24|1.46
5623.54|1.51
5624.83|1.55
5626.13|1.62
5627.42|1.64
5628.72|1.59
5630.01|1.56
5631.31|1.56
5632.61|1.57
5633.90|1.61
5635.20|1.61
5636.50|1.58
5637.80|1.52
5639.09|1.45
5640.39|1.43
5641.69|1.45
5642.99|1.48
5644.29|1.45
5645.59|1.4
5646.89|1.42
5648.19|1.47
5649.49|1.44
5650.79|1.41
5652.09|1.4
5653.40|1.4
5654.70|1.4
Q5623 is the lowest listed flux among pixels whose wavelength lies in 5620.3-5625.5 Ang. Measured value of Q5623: 1.41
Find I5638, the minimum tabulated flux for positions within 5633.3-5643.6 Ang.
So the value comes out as 1.43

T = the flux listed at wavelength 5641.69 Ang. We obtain 1.45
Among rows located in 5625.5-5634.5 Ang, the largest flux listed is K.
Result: 1.64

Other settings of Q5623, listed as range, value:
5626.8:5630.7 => 1.56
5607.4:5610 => 1.49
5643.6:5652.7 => 1.4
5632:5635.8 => 1.57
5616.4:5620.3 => 1.44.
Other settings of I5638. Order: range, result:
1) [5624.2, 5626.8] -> 1.55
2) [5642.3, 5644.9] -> 1.45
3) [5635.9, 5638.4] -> 1.52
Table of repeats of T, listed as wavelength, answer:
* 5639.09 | 1.45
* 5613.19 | 1.49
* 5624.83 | 1.55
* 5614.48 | 1.51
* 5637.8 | 1.52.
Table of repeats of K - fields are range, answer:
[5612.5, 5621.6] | 1.54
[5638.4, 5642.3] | 1.45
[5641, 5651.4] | 1.48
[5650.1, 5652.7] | 1.41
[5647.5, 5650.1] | 1.47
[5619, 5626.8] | 1.62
